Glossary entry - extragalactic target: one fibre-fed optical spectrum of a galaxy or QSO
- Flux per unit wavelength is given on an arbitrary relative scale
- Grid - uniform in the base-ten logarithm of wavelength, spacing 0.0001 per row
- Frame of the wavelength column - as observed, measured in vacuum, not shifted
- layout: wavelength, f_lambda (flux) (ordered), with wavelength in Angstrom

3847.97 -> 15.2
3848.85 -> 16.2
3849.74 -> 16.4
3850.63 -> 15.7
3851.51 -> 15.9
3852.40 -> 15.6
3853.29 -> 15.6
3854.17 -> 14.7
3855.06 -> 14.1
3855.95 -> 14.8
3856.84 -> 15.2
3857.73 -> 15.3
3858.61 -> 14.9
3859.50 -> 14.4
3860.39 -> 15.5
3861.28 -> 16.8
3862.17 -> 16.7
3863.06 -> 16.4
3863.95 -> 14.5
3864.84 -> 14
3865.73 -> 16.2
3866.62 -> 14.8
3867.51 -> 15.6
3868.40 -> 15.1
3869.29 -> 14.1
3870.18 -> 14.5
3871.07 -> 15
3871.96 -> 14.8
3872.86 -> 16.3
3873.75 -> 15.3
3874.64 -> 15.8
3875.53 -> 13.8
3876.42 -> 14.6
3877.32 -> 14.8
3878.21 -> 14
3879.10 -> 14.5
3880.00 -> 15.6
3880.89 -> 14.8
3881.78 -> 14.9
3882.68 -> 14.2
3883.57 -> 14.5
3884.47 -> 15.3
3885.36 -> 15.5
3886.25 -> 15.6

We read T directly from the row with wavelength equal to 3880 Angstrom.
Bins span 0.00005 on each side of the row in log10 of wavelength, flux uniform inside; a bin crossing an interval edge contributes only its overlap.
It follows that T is 15.6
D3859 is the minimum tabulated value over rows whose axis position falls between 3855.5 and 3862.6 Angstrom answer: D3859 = 14.4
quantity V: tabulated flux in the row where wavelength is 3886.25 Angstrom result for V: 15.6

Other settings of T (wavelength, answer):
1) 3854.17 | 14.7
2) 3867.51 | 15.6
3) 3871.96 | 14.8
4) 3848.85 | 16.2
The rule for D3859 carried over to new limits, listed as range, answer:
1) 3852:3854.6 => 14.7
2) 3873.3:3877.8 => 13.8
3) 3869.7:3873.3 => 14.5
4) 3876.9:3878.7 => 14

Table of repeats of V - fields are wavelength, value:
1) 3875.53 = 13.8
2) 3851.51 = 15.9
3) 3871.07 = 15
